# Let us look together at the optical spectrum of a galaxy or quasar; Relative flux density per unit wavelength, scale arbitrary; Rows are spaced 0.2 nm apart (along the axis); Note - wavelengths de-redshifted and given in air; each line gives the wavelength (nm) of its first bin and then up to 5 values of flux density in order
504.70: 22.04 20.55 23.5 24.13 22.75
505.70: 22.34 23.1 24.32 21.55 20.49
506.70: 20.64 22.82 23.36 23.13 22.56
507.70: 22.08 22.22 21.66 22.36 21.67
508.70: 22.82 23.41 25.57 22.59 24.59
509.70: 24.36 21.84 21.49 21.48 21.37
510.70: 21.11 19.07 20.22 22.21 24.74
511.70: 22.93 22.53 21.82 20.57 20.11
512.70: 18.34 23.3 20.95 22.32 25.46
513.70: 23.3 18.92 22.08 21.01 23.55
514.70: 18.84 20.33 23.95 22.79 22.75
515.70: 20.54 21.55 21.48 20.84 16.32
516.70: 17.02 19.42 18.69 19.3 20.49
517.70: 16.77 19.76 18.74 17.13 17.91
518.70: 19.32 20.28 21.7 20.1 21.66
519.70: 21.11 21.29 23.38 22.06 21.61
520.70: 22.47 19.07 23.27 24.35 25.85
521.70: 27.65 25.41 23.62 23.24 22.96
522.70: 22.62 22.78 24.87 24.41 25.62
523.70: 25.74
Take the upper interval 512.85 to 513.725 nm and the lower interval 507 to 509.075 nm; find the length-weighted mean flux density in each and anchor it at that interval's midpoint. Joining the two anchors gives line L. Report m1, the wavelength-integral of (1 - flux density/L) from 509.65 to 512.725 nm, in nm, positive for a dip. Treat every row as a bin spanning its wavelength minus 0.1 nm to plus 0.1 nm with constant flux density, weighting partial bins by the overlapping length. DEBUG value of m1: 0.18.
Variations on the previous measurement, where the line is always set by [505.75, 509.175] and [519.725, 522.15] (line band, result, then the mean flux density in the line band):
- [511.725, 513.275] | 0.11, 21.2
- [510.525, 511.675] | 0.06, 21.6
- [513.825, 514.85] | 0.09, 20.9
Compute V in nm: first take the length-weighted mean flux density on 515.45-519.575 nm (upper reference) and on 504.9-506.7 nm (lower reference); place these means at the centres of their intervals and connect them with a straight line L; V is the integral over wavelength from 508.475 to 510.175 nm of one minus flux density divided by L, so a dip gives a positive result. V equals -0.13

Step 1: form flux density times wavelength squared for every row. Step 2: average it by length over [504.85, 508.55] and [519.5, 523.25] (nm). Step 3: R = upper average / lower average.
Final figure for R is 1.09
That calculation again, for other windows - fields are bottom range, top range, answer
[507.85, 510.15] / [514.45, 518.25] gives 0.90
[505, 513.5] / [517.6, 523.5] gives 1.03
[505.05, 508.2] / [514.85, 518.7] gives 0.91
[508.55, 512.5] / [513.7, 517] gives 0.95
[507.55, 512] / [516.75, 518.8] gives 0.86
